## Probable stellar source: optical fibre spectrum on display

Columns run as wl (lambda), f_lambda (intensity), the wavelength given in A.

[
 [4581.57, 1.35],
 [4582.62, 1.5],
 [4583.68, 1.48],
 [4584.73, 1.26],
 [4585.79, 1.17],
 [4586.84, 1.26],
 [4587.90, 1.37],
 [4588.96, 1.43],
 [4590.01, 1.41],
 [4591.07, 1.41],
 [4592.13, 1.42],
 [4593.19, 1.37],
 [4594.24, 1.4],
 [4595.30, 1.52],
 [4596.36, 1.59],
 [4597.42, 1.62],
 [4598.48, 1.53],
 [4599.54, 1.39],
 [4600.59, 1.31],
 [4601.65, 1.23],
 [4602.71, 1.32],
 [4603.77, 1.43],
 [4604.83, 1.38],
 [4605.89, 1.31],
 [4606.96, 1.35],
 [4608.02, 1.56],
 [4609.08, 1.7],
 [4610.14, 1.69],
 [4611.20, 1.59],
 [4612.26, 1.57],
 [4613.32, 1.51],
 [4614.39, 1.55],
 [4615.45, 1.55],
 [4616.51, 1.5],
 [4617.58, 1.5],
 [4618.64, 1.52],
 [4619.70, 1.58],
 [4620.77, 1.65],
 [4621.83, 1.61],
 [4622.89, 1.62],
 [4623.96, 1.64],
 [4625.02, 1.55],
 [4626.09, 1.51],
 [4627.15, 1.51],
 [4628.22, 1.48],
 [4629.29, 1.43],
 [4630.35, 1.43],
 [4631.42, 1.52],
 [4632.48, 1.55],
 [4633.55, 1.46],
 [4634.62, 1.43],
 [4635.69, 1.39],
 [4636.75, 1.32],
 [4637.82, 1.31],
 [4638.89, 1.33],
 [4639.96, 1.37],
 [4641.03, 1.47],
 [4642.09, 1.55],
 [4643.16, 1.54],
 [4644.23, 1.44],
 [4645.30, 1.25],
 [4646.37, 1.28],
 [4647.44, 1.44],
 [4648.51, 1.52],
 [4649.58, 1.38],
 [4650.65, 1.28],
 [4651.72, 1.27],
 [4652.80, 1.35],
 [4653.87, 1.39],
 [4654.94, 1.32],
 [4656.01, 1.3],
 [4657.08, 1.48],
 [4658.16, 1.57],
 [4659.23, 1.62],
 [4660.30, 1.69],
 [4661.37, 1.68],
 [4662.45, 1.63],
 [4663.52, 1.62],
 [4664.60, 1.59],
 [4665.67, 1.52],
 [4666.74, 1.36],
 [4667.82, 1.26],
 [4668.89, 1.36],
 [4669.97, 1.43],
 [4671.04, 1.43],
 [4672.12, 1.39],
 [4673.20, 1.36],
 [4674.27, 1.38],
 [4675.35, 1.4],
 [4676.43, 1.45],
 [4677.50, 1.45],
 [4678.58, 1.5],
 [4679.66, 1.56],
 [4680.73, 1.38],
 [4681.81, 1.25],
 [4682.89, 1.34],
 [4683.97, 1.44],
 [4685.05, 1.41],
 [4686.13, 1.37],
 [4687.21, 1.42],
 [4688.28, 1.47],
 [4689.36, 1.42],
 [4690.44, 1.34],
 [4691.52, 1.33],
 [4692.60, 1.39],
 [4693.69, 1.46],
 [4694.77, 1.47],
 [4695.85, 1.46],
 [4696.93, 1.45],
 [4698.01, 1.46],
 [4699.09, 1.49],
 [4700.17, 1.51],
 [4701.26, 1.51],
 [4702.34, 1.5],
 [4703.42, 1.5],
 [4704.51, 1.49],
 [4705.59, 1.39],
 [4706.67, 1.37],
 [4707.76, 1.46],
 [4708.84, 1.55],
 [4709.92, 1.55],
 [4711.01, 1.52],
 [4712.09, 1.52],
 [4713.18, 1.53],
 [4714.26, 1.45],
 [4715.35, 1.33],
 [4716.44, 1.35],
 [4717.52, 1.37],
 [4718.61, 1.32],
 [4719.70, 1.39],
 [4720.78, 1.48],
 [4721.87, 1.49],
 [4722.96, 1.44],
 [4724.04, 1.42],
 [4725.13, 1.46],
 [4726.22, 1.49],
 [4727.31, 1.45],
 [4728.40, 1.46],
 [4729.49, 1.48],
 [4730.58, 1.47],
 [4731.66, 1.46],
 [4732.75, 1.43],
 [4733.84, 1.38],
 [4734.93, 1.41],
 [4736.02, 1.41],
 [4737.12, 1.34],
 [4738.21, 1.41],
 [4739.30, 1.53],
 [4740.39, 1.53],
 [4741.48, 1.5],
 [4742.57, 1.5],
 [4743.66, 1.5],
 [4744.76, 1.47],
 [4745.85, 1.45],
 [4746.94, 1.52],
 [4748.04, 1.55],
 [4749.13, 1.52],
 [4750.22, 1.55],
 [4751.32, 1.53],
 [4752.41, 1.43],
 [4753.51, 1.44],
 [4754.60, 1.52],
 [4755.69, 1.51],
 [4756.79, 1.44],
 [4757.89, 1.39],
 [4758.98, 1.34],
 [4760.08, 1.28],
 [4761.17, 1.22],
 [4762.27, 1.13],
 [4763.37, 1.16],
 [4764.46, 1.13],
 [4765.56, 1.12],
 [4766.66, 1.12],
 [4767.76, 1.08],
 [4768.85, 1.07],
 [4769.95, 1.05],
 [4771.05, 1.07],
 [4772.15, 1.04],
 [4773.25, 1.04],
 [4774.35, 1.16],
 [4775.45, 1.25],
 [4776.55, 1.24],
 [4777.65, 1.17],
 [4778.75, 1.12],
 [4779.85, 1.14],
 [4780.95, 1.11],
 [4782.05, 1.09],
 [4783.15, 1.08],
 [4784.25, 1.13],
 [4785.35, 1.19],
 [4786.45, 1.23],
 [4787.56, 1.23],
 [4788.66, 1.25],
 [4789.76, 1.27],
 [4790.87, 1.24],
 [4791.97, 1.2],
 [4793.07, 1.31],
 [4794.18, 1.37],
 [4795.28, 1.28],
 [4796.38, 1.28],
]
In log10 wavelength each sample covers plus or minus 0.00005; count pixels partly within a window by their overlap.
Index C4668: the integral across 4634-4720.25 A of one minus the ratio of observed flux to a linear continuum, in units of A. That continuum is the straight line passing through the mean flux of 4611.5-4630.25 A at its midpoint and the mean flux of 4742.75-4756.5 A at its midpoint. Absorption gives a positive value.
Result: 5.1 A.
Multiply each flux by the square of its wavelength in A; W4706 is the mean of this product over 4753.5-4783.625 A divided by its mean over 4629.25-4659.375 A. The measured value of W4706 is 0.9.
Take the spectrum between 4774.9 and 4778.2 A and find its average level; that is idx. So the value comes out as 1.22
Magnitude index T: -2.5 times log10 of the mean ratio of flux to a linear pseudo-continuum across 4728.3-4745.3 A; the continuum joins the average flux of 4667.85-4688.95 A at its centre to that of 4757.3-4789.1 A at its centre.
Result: -0.16 mag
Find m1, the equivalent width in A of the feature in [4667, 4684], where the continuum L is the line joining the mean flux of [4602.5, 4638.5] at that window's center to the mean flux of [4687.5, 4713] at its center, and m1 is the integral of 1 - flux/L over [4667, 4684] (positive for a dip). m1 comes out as 0.9 A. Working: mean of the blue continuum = 1.5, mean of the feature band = 1.4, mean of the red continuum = 1.46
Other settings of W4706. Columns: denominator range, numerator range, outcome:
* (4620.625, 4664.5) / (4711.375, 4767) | 1.00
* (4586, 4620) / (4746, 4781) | 0.93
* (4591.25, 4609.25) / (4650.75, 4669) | 1.05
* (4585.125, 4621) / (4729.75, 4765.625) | 1.03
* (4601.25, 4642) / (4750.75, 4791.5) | 0.87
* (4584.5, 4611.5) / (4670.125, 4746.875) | 1.06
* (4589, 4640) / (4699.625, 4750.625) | 1.04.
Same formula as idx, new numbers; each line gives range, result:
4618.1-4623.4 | 1.6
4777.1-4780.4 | 1.14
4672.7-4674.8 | 1.37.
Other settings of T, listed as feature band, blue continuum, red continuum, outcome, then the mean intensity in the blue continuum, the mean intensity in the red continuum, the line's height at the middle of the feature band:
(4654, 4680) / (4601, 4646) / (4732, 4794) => -0.04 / 1.48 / 1.3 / 1.42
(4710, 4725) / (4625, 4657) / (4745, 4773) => -0.07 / 1.41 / 1.31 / 1.34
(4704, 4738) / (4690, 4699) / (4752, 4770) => -0.06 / 1.42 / 1.27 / 1.36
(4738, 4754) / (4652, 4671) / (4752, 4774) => -0.18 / 1.48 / 1.23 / 1.27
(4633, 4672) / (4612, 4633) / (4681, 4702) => 0.04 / 1.54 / 1.42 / 1.49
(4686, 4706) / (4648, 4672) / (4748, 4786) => -0.05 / 1.46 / 1.24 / 1.38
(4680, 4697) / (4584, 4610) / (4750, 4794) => -0.07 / 1.41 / 1.23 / 1.31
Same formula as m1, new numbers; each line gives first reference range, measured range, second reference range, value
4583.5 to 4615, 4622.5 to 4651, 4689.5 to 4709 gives -0.1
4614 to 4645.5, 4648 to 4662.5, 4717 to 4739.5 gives 0.2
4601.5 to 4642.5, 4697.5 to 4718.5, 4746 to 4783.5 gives -1.8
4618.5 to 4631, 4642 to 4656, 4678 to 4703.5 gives 1.2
